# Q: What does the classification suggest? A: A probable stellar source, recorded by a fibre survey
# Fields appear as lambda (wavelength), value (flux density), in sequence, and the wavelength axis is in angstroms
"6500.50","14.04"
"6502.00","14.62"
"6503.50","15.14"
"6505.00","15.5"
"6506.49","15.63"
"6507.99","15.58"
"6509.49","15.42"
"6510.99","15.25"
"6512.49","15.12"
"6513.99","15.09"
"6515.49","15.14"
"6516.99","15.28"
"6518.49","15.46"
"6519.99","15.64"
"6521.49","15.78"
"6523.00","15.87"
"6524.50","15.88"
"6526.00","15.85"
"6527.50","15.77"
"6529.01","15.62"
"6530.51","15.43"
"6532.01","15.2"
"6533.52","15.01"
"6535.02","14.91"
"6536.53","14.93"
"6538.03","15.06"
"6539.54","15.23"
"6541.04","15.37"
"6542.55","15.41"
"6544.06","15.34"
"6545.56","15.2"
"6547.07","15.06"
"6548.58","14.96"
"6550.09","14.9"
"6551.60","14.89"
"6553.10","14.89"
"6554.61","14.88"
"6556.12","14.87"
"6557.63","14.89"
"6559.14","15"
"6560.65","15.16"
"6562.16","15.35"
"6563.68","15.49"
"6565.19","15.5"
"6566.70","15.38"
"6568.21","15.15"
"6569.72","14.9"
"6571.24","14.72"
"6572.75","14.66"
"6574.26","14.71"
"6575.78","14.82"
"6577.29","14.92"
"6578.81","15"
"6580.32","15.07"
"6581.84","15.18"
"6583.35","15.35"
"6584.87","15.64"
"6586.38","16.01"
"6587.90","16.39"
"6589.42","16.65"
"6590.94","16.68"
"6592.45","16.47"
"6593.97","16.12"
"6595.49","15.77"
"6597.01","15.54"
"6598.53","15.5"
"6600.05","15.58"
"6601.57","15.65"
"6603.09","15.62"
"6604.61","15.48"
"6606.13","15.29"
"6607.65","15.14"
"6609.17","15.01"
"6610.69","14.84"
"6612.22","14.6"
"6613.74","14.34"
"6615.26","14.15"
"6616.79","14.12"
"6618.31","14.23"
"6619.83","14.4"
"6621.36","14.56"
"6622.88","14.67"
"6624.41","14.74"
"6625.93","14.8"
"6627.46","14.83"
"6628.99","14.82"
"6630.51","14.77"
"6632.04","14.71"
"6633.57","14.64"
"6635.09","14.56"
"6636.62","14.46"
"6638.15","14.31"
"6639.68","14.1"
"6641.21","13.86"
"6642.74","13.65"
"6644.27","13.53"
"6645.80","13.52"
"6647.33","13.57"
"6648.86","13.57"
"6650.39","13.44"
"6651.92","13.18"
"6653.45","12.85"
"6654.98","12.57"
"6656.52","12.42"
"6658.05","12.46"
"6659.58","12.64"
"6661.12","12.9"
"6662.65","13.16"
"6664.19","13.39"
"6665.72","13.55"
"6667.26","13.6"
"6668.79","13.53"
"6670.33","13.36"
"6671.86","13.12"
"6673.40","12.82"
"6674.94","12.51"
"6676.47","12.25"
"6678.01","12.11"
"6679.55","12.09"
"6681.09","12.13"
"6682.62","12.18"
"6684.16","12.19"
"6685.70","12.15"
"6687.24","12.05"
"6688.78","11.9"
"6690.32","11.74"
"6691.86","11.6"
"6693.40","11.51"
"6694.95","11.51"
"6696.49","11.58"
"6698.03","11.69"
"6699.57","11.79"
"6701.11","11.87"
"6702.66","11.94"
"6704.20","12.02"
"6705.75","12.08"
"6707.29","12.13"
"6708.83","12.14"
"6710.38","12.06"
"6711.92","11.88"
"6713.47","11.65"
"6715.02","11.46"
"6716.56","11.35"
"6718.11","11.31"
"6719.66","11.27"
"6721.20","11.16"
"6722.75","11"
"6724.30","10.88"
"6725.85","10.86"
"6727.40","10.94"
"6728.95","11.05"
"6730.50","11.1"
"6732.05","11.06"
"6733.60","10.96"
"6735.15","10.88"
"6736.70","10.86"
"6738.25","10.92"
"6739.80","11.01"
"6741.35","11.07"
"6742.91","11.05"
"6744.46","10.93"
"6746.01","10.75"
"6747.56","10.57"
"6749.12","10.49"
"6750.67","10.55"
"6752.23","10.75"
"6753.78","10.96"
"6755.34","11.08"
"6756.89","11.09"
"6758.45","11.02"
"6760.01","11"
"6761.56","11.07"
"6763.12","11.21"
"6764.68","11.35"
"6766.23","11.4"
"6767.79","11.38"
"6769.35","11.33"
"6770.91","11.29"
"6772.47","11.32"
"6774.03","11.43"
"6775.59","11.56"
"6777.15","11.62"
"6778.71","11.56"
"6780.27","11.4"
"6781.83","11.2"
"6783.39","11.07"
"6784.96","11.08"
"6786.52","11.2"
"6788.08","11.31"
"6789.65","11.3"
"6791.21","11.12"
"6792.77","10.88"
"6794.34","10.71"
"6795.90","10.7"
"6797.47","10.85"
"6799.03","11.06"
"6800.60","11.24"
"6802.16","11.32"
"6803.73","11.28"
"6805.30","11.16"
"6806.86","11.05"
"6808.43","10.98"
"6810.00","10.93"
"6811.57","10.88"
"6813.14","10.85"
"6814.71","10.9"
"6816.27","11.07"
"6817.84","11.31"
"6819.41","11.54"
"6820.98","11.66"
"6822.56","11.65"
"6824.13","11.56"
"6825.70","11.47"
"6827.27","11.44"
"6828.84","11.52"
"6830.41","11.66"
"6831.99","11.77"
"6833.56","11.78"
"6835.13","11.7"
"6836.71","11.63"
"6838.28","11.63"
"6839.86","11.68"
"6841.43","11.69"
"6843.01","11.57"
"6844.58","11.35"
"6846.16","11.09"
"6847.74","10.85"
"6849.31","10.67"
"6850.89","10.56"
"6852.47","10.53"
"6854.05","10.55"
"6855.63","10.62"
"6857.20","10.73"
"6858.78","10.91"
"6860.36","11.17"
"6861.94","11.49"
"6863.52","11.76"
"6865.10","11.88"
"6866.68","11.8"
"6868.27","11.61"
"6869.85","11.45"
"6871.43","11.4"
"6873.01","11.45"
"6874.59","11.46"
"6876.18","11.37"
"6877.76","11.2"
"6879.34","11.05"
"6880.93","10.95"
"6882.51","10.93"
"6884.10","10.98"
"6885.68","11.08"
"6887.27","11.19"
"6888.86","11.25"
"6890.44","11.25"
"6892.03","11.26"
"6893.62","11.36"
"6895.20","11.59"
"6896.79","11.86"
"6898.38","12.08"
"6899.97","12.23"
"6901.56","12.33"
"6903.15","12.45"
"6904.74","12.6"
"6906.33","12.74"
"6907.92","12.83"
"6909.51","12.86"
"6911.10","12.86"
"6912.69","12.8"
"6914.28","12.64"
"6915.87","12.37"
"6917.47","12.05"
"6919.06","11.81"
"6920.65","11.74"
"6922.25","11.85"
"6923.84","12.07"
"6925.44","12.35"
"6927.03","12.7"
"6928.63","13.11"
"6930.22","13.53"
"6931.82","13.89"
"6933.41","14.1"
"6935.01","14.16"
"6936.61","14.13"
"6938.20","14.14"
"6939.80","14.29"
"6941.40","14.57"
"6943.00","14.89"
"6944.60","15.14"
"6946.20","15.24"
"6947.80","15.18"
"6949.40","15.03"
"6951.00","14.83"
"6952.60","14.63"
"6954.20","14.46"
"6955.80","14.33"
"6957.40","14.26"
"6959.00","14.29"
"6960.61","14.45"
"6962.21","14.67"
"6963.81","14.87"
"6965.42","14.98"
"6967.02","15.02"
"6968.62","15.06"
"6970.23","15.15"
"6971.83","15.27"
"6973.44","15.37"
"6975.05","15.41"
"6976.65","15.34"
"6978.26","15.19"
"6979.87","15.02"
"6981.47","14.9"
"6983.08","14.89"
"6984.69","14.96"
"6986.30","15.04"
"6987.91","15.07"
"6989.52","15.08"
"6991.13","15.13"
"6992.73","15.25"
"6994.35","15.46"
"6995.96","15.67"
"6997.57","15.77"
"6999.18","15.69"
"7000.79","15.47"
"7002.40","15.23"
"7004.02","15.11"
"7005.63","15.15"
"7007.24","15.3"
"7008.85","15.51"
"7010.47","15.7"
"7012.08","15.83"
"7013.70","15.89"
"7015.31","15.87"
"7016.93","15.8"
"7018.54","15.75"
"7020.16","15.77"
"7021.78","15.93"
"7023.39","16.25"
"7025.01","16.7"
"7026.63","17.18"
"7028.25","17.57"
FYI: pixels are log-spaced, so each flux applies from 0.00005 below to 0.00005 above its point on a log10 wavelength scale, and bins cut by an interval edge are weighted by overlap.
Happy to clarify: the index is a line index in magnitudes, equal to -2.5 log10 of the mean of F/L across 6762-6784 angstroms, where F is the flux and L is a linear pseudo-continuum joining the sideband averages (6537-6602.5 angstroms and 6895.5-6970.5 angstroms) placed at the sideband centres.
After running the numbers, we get 0.25 mag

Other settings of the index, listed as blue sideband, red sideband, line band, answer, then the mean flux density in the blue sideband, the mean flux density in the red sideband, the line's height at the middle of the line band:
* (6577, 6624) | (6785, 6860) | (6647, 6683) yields 0.097 mag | 15.3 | 11.2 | 14.1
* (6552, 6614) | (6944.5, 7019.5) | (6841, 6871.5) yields 0.336 mag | 15.3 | 15.2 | 15.2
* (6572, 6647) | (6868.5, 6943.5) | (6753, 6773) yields 0.211 mag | 15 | 12.3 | 13.6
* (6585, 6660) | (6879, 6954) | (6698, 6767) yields 0.234 mag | 14.6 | 12.8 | 13.9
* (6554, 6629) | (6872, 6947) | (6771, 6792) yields 0.197 mag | 15.2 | 12.5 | 13.6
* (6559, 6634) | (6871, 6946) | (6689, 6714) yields 0.202 mag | 15.2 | 12.4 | 14.2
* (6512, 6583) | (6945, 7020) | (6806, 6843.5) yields 0.310 mag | 15.2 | 15.2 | 15.2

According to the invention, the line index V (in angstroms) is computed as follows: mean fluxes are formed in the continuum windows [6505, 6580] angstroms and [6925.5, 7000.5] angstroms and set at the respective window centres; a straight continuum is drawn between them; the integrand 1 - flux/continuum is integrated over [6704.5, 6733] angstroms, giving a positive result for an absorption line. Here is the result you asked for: 6.84 angstroms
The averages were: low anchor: 15.2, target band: 11.4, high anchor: 14.8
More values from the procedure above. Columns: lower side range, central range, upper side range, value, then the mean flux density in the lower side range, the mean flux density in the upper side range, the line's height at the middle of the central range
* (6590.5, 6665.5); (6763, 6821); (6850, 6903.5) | 5.52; 14.4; 11.3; 12.4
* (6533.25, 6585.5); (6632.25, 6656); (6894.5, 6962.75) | 1.56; 15.1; 13.4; 14.7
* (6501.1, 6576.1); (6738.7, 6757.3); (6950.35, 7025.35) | 5.34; 15.2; 15.2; 15.2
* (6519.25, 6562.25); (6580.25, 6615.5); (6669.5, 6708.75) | -3.74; 15.3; 12.1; 14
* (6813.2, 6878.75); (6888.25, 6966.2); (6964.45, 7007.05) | 1.85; 11.3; 15.2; 13.6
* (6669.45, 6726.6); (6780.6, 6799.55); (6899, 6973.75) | 2.33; 11.9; 13.7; 12.6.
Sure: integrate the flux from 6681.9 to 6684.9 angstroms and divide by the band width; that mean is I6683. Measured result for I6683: 12.2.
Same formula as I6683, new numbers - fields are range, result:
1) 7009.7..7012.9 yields 15.8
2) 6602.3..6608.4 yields 15.4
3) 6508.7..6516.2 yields 15.2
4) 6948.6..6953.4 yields 14.8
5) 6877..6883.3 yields 11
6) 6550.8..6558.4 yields 14.9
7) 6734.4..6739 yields 10.9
